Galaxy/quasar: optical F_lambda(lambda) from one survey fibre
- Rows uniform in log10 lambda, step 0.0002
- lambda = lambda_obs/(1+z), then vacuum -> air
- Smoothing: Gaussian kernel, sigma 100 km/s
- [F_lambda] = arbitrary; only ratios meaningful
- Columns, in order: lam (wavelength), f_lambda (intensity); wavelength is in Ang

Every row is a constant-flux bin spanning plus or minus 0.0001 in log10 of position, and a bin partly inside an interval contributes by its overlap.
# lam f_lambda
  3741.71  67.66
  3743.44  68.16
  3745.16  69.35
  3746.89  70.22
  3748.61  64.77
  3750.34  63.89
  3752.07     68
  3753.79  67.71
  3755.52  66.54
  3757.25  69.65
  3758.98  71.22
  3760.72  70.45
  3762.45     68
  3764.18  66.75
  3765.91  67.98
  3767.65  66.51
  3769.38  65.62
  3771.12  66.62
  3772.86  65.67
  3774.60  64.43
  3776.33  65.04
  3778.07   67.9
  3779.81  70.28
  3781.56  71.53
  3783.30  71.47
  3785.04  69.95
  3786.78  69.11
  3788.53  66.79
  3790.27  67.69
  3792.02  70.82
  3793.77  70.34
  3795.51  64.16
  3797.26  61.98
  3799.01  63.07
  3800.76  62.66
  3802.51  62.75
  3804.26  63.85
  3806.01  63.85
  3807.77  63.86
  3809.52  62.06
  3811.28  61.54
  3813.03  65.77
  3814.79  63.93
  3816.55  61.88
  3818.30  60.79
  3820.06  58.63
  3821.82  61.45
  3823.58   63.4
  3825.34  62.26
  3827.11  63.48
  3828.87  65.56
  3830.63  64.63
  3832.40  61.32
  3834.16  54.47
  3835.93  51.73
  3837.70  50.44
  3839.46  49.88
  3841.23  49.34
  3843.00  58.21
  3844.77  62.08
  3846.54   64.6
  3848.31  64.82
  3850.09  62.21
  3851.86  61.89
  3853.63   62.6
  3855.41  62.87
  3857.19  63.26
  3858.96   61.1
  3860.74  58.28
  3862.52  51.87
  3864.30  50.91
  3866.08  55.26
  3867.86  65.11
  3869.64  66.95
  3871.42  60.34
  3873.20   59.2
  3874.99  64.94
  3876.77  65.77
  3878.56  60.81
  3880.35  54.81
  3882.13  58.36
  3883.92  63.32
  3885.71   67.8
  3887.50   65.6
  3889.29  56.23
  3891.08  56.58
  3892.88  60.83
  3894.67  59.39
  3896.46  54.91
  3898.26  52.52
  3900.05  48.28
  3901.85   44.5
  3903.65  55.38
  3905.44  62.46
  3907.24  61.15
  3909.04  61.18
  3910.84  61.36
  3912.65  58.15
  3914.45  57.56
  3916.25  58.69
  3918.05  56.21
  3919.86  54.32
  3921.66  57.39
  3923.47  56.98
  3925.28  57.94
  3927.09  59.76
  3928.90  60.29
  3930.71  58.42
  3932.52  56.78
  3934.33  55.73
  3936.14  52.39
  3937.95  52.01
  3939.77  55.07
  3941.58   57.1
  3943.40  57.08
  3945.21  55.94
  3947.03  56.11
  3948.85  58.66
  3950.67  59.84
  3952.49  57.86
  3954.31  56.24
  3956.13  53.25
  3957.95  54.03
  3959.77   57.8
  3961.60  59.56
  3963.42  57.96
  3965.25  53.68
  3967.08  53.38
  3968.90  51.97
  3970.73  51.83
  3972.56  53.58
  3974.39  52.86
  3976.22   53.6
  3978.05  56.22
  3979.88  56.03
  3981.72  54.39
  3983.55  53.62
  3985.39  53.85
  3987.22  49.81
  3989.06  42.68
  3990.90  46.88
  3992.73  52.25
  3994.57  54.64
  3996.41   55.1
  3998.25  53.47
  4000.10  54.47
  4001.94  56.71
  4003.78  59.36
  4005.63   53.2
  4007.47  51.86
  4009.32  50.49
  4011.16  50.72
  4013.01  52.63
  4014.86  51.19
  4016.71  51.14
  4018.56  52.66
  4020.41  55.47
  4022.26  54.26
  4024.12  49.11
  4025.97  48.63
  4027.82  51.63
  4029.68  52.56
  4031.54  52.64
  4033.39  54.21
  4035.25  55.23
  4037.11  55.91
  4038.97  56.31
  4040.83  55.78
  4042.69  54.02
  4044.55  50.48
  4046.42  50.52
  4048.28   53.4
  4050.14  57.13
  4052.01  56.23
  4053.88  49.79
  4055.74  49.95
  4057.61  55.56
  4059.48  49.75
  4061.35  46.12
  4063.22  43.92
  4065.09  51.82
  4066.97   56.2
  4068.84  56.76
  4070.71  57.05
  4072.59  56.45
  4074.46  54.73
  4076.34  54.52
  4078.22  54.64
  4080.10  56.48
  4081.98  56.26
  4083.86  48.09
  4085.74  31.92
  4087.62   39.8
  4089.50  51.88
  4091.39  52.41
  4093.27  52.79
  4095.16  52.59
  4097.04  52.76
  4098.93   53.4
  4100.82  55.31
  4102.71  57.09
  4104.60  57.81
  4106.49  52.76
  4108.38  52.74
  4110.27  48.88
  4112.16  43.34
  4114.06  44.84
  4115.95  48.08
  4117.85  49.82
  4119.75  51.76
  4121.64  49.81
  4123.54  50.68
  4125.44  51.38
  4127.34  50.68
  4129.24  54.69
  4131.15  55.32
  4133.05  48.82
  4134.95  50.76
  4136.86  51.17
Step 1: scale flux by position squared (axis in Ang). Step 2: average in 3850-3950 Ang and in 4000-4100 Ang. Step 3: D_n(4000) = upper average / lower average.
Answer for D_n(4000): 1.0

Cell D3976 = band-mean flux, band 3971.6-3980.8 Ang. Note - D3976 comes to 54.4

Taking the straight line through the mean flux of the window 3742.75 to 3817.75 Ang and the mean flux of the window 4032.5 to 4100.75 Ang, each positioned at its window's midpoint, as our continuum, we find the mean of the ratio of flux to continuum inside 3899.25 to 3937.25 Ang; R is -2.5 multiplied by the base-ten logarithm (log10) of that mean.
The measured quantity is 0.05 mag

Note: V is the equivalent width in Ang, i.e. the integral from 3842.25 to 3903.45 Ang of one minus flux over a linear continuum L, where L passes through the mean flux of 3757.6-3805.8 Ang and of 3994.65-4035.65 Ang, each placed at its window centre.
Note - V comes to 2.1 Ang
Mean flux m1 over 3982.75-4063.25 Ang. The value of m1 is 52.5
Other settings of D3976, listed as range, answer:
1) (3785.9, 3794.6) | 68.9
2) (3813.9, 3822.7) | 61.3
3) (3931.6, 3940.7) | 54.4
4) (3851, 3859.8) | 62.4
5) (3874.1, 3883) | 61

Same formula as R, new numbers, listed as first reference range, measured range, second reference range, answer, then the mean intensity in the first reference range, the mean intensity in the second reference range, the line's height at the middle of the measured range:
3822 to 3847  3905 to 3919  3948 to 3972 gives -0.05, 58.6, 55.8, 56.9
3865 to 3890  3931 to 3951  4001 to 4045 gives 0.04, 61.7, 53.2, 58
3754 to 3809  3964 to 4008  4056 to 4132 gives 0.07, 67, 51.5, 56.8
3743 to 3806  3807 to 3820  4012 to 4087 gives 0.04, 67.2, 52.5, 65.1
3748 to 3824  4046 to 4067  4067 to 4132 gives 0.04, 65.9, 51.7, 53.7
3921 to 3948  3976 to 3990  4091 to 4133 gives 0.06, 56.6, 51.7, 55.2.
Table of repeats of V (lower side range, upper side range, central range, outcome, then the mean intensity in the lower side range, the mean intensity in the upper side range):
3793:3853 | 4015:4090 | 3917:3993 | 1.4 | 61.3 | 52.2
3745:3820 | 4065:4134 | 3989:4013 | 1.5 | 66.3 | 51.7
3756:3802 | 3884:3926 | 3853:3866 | 0.6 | 67.5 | 57.7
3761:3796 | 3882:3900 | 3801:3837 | 1.6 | 67.9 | 59.1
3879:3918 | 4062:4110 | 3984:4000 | 1.1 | 58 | 52.3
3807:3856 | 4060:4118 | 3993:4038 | 0.6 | 60.5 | 51.3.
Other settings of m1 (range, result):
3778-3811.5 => 66.3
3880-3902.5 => 57.4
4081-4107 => 51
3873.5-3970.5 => 57.4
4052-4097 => 51.4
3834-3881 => 59.1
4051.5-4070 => 51.6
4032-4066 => 52.6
